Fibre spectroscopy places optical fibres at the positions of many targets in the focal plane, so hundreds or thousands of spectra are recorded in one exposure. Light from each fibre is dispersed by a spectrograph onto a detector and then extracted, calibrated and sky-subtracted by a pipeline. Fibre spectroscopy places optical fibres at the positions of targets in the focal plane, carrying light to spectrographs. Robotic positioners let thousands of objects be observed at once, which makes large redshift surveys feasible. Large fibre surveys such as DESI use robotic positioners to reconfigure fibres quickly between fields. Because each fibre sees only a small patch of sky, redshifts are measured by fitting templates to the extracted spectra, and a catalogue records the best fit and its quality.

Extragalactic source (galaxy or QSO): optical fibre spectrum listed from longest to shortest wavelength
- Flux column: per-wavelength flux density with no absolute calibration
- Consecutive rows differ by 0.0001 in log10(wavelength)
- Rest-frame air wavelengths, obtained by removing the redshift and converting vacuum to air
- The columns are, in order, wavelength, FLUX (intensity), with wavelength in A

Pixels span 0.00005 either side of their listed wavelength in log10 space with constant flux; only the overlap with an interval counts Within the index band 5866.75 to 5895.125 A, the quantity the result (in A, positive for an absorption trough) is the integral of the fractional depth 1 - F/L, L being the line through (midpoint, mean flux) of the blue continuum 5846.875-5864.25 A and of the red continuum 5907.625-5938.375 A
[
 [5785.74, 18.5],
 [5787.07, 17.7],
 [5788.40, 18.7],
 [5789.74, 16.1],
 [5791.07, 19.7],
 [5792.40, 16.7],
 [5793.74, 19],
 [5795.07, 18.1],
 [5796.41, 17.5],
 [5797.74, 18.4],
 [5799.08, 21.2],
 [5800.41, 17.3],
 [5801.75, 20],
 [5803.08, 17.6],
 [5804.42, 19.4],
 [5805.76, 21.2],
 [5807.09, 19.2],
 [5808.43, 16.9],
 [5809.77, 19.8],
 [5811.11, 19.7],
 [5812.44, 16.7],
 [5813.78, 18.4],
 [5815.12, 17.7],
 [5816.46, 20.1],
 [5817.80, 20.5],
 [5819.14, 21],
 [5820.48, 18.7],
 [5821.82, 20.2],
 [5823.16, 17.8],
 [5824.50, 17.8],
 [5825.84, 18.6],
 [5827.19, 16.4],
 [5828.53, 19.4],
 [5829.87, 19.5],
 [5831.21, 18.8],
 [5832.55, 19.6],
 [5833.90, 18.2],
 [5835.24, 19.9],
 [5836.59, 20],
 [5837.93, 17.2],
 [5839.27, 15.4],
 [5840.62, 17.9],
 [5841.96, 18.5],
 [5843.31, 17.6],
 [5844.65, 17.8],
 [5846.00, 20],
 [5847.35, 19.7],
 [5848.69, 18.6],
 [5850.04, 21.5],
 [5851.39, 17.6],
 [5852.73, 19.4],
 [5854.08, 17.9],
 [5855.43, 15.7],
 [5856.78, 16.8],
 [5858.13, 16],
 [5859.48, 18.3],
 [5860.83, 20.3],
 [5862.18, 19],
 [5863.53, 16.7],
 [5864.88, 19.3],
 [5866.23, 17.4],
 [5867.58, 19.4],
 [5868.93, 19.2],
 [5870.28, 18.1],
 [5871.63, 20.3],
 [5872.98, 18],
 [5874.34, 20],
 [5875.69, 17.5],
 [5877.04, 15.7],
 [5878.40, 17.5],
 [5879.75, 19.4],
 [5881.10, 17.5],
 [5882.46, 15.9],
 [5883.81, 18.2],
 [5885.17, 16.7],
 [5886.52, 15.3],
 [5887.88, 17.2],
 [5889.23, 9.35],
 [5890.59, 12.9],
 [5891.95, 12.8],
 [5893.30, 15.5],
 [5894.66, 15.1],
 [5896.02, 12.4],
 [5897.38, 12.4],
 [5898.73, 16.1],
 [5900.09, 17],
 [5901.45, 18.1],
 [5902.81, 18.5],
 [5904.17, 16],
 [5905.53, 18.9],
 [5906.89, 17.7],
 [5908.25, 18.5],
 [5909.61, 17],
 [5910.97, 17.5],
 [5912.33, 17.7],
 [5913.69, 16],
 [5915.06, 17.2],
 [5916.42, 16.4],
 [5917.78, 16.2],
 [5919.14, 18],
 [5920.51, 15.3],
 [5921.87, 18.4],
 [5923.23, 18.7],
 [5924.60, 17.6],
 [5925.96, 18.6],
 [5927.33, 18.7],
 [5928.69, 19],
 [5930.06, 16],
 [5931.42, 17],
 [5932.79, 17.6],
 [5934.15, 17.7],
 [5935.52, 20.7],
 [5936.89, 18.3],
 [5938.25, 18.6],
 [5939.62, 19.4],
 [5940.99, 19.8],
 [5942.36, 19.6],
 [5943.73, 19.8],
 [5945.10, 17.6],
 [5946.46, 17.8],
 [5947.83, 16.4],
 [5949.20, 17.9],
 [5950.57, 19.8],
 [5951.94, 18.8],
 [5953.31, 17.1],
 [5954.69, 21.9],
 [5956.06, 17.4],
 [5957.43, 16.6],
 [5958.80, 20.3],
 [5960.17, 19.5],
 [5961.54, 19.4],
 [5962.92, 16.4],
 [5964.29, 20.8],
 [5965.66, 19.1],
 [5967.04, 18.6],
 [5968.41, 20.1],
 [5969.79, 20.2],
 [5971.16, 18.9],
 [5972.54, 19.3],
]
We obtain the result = 2.0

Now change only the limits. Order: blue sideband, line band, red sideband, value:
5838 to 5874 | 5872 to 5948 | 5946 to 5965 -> 5.46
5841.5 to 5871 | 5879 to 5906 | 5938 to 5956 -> 4.08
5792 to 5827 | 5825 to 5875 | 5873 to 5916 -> -2.37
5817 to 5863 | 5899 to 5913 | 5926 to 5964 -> 0.67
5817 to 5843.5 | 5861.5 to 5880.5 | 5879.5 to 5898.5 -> -2.70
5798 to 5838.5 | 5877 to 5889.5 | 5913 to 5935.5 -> 1.06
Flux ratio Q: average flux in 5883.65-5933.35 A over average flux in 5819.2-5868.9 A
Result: 0.89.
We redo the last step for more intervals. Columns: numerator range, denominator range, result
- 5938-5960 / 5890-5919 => 1.15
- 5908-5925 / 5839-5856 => 0.94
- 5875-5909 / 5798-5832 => 0.85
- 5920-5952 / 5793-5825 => 0.97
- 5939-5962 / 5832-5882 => 1.02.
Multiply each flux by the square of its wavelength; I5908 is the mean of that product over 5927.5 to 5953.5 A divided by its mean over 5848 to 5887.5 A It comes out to 1.05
